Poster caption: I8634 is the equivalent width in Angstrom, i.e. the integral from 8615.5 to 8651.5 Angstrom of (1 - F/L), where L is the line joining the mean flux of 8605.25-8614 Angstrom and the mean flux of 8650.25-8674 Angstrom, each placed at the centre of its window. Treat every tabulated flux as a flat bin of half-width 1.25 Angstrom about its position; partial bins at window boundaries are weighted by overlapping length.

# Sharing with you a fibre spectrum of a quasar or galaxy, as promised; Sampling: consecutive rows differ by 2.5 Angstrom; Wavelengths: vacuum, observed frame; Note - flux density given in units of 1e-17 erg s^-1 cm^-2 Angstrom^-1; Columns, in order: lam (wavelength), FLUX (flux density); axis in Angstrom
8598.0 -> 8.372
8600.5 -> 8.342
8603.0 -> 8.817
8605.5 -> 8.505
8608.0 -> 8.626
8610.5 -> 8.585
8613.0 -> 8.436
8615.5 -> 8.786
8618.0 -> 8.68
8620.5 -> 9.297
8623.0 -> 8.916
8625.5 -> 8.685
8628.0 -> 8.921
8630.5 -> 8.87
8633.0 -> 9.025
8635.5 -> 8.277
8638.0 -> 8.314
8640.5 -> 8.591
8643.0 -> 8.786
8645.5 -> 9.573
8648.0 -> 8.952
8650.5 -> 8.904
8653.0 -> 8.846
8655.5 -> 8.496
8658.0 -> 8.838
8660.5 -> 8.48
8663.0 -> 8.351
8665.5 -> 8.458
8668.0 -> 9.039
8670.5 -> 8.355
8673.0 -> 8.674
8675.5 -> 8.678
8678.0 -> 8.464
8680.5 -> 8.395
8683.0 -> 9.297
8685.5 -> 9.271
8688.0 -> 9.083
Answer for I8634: -1.07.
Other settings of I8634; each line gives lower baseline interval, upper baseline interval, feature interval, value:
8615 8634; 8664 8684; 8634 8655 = 0.1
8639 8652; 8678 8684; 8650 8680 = 0.7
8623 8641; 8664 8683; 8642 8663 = -0.4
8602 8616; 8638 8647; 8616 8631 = -0.3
